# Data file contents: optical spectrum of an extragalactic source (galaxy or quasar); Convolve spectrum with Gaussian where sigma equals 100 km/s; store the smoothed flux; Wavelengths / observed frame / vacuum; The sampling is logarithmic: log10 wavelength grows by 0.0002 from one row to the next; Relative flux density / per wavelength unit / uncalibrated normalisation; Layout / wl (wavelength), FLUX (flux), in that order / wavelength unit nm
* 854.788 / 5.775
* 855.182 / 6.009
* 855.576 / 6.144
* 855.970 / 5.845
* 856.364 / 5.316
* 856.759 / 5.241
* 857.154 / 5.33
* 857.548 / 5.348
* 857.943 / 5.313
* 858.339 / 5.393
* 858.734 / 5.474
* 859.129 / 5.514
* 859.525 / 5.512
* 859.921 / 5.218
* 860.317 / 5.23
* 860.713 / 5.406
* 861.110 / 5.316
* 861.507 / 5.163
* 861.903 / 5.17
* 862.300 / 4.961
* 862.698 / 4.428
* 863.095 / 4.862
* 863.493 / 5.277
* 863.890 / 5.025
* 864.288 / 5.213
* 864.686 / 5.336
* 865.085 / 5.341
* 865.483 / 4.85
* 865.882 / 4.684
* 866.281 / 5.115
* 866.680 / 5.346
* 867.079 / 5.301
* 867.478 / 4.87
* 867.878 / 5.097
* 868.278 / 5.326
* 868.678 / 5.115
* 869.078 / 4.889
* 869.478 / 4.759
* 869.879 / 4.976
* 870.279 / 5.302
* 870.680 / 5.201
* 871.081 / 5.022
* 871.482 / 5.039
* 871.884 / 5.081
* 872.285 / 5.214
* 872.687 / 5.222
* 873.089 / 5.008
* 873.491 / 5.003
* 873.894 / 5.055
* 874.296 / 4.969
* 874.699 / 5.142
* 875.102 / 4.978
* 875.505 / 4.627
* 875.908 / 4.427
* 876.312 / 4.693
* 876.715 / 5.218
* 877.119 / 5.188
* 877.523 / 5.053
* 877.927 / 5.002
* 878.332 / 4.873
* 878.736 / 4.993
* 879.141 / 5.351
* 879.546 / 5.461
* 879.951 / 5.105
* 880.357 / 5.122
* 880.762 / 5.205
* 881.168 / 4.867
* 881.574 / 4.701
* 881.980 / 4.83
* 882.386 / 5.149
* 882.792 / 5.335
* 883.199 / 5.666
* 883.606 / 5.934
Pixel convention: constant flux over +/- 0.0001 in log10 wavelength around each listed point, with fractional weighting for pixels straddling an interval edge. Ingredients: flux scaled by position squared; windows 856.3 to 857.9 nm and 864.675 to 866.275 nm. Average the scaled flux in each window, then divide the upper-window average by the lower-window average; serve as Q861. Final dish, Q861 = 0.97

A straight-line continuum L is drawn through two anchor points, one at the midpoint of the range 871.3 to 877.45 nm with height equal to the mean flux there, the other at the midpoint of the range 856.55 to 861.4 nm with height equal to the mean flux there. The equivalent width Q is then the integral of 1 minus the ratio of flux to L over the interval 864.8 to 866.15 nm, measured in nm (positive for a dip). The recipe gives 0.05 nm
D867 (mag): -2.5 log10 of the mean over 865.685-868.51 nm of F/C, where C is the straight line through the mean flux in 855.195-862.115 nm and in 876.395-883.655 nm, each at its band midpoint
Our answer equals 0.04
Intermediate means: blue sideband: 5.42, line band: 5.11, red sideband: 5.15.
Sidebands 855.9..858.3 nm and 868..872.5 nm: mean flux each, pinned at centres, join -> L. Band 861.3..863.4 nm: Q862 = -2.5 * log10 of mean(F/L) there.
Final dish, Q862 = 0.07 mag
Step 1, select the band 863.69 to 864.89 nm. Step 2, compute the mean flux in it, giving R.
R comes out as 5.19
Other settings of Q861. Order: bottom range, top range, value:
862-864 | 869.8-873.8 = 1.06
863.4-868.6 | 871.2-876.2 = 0.99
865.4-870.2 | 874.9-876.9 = 0.97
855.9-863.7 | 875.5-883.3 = 1.00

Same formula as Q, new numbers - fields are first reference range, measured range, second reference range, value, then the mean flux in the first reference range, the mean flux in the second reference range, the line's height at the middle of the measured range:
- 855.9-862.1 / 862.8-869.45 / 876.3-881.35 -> 0.225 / 5.35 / 5.1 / 5.26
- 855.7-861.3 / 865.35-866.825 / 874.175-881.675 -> 0.071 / 5.4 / 5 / 5.24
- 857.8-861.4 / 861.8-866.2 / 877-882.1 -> 0.239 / 5.37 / 5.06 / 5.3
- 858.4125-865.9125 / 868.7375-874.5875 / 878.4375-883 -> 0.089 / 5.17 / 5.1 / 5.13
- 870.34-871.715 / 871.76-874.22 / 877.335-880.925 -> 0.010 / 5.11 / 5.13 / 5.11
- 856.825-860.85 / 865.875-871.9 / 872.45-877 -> 0.023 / 5.37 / 4.95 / 5.1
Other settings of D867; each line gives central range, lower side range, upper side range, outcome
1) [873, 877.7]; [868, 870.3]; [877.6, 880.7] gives 0.033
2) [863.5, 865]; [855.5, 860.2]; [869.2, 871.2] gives 0.006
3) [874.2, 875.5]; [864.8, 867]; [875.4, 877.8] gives -0.012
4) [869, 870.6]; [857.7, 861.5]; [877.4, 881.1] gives 0.049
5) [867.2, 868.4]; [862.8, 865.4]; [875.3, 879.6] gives -0.001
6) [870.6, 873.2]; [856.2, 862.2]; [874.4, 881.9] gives -0.002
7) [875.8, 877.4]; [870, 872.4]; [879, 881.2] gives 0.056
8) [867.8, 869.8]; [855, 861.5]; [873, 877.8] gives 0.025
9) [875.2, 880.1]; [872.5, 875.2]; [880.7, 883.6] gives 0.023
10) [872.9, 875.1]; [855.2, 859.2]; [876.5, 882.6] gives 0.033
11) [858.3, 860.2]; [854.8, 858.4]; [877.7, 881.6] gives 0.018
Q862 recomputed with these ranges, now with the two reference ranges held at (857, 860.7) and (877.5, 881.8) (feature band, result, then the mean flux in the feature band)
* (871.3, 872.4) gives 0.02 mag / 5.1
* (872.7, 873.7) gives 0.02 mag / 5.04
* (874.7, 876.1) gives 0.08 mag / 4.75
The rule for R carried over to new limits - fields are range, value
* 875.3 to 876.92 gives 4.74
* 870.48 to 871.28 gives 5.11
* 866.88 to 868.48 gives 5.15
